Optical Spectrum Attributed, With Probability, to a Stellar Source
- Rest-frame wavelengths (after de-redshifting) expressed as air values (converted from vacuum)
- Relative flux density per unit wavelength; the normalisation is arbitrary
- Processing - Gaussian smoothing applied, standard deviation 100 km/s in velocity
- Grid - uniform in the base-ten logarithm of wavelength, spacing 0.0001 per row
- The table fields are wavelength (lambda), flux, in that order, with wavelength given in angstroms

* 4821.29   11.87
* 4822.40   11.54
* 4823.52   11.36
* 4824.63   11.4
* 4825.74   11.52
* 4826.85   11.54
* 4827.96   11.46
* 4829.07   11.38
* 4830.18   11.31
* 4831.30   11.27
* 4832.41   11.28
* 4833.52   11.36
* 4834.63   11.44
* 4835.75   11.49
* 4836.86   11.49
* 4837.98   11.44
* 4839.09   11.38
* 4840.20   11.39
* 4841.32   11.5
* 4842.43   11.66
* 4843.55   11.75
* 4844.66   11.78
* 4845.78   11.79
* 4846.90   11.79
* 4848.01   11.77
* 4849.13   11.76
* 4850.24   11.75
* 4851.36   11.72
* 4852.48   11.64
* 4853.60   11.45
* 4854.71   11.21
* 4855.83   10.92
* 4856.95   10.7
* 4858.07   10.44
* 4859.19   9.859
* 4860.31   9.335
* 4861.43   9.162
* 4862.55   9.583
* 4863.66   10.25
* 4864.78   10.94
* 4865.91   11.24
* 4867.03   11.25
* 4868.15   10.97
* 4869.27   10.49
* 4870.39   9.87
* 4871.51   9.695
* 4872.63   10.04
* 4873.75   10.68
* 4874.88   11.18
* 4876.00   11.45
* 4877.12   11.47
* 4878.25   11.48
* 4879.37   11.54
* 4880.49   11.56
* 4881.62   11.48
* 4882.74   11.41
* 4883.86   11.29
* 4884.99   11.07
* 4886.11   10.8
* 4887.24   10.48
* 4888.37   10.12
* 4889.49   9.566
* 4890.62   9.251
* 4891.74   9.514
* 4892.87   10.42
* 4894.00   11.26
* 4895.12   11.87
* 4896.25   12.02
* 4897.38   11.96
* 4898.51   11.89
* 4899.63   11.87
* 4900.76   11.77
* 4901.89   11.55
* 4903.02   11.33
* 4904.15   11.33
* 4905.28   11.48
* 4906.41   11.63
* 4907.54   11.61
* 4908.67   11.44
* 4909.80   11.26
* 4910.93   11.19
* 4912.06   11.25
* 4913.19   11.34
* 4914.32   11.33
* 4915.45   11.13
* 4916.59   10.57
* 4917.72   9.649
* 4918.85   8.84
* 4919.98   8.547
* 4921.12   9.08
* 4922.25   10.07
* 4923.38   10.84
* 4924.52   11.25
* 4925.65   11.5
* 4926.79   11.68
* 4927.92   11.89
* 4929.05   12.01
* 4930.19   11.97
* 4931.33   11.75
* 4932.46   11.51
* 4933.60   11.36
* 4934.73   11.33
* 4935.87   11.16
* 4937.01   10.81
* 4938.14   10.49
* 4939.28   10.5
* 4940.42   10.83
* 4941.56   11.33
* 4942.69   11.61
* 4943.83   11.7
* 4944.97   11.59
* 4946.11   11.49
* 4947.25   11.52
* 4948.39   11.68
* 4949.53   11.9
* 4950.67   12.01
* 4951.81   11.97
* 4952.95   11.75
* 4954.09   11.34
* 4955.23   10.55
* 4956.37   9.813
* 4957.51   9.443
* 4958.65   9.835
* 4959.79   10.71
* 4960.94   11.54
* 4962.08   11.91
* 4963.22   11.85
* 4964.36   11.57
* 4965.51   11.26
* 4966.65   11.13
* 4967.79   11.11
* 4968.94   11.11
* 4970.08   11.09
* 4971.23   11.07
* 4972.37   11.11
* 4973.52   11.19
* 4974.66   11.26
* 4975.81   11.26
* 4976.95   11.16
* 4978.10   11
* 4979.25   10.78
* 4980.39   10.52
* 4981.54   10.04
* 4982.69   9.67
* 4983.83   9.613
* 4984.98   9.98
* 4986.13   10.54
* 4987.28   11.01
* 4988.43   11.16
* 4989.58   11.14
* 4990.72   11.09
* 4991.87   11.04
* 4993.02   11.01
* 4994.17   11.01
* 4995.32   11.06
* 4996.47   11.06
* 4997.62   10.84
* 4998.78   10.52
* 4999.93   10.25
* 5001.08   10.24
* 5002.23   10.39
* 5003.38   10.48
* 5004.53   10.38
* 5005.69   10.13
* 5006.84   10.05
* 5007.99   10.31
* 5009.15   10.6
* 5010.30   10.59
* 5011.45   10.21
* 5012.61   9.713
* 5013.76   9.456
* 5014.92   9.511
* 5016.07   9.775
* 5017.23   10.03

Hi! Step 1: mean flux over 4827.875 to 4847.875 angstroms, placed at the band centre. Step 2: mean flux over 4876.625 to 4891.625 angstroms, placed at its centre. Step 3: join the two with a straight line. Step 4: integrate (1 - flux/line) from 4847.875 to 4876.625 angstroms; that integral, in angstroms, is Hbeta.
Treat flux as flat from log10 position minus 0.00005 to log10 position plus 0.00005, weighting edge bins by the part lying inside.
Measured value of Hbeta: 1.1 angstroms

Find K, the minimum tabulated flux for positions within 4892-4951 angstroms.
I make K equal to 8.547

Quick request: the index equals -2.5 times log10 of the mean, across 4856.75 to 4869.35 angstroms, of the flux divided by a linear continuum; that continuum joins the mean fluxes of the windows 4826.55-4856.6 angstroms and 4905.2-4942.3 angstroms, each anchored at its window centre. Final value 0.10 mag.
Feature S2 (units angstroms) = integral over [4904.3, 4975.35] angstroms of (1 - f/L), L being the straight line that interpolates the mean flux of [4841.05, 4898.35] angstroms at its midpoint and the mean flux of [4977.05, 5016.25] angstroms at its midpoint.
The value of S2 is -2.9 angstroms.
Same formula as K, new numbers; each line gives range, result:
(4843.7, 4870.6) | 9.162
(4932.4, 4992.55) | 9.443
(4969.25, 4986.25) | 9.613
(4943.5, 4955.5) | 10.55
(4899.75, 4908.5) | 11.33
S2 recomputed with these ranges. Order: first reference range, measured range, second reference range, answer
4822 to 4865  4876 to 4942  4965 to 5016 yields -0.65 angstroms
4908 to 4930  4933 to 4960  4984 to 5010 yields -0.94 angstroms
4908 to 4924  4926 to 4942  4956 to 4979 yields -1.00 angstroms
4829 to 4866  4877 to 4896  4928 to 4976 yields 0.55 angstroms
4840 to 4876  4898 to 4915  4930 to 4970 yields -0.60 angstroms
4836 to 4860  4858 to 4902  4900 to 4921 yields 1.33 angstroms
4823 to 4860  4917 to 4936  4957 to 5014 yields 0.25 angstroms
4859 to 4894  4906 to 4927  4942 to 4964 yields 0.42 angstroms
